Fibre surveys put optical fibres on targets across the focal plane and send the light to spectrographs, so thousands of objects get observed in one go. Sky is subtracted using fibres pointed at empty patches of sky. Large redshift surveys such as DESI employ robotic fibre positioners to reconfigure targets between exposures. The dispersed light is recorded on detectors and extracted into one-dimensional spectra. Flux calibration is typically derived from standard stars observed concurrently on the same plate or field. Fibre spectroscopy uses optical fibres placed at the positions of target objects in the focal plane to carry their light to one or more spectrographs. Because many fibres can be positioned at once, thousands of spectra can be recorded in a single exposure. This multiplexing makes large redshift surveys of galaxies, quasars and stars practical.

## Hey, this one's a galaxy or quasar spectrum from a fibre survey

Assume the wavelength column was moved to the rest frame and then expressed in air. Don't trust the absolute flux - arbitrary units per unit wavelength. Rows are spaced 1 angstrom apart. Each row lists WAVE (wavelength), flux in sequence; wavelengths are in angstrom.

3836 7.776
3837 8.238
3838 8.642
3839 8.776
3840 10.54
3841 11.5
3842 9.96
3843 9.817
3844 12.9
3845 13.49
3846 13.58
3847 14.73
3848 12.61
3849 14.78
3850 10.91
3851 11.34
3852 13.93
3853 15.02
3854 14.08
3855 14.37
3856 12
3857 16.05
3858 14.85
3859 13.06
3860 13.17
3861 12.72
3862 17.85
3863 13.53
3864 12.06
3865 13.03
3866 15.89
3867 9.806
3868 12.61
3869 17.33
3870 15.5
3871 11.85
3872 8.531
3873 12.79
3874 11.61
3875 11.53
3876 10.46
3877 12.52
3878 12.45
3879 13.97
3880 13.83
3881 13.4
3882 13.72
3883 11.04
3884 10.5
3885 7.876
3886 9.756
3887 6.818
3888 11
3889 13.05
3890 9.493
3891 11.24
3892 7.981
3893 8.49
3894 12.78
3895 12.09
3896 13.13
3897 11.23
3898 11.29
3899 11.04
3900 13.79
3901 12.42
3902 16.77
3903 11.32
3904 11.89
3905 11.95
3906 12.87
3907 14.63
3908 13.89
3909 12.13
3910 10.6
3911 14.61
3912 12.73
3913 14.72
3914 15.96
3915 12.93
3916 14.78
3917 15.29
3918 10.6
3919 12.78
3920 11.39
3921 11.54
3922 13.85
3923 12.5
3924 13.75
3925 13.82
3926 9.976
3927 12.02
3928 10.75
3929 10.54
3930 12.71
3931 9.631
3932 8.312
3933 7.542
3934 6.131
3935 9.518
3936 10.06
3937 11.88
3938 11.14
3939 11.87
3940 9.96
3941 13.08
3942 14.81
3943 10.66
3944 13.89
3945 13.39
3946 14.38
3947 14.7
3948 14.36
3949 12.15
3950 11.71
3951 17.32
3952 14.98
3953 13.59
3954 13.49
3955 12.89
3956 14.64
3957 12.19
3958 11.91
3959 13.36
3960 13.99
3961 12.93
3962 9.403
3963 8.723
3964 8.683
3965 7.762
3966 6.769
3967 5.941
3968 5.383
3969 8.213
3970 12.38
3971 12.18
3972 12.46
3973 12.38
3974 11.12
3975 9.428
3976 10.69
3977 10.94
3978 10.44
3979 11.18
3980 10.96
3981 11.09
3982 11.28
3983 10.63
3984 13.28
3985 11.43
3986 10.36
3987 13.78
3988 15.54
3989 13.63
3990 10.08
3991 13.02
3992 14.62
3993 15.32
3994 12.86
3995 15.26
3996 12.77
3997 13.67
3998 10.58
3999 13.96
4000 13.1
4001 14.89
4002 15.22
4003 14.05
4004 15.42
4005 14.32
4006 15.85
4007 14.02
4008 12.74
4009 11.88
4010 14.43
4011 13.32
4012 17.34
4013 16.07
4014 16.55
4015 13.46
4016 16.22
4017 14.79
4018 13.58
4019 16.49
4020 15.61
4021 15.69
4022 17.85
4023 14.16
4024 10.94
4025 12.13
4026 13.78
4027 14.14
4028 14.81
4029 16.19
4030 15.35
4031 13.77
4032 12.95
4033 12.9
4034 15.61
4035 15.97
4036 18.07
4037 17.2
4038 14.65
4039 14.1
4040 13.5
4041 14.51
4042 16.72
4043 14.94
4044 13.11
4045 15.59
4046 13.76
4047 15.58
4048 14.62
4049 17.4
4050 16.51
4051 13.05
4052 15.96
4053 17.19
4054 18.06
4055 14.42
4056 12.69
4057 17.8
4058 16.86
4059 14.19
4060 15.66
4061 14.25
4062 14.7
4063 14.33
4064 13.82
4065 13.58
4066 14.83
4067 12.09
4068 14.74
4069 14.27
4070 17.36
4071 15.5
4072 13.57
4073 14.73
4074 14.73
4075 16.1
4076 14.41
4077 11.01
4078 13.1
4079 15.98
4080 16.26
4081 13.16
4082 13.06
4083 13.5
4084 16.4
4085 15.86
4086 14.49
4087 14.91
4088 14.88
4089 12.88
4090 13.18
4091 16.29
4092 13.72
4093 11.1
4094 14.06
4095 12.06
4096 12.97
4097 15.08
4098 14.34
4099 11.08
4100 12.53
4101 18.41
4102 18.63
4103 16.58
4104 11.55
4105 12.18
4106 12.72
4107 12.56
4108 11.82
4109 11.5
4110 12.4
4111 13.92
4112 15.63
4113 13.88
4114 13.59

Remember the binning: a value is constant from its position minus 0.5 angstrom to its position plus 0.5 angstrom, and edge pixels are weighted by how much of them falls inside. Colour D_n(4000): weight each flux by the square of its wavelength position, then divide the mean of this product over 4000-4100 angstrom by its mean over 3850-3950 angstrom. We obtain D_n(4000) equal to 1.3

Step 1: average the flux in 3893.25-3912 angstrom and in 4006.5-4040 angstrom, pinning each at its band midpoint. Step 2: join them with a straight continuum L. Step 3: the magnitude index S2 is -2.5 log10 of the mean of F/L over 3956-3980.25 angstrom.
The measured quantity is 0.30 mag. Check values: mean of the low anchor 12.6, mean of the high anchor 14.7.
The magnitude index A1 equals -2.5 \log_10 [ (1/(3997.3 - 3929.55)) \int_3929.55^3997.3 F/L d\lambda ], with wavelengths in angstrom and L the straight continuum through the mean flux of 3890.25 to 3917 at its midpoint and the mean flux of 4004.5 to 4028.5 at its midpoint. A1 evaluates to 0.167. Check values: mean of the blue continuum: 12.6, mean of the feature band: 11.7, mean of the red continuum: 14.6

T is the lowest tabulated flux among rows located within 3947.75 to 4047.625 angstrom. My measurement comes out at 5.383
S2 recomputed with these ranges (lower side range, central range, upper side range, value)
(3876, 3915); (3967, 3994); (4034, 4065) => 0.20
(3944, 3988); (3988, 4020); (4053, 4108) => -0.13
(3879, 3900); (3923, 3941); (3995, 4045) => 0.15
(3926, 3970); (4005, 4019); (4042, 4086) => -0.11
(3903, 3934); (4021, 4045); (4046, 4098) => -0.05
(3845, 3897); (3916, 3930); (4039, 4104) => 0.06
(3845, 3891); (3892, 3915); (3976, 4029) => 0.03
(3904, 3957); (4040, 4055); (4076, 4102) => -0.13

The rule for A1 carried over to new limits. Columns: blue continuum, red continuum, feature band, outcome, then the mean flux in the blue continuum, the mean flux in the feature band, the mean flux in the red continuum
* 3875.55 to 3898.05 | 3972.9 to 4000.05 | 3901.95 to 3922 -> -0.144 mag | 11.2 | 13.1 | 12.2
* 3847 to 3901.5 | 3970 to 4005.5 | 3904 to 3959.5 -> 0.002 mag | 12.4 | 12.5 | 12.6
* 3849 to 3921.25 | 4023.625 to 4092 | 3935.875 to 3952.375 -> 0.026 mag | 12.6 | 13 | 14.7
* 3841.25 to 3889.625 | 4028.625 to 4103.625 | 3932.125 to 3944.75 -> 0.231 mag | 12.6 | 10.9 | 14.8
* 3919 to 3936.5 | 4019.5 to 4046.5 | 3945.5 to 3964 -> -0.103 mag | 10.9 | 13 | 14.7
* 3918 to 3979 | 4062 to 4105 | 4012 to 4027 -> -0.150 mag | 11.5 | 14.9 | 14.3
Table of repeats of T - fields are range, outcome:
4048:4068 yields 12.09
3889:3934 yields 6.131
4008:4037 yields 10.94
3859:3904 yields 6.818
